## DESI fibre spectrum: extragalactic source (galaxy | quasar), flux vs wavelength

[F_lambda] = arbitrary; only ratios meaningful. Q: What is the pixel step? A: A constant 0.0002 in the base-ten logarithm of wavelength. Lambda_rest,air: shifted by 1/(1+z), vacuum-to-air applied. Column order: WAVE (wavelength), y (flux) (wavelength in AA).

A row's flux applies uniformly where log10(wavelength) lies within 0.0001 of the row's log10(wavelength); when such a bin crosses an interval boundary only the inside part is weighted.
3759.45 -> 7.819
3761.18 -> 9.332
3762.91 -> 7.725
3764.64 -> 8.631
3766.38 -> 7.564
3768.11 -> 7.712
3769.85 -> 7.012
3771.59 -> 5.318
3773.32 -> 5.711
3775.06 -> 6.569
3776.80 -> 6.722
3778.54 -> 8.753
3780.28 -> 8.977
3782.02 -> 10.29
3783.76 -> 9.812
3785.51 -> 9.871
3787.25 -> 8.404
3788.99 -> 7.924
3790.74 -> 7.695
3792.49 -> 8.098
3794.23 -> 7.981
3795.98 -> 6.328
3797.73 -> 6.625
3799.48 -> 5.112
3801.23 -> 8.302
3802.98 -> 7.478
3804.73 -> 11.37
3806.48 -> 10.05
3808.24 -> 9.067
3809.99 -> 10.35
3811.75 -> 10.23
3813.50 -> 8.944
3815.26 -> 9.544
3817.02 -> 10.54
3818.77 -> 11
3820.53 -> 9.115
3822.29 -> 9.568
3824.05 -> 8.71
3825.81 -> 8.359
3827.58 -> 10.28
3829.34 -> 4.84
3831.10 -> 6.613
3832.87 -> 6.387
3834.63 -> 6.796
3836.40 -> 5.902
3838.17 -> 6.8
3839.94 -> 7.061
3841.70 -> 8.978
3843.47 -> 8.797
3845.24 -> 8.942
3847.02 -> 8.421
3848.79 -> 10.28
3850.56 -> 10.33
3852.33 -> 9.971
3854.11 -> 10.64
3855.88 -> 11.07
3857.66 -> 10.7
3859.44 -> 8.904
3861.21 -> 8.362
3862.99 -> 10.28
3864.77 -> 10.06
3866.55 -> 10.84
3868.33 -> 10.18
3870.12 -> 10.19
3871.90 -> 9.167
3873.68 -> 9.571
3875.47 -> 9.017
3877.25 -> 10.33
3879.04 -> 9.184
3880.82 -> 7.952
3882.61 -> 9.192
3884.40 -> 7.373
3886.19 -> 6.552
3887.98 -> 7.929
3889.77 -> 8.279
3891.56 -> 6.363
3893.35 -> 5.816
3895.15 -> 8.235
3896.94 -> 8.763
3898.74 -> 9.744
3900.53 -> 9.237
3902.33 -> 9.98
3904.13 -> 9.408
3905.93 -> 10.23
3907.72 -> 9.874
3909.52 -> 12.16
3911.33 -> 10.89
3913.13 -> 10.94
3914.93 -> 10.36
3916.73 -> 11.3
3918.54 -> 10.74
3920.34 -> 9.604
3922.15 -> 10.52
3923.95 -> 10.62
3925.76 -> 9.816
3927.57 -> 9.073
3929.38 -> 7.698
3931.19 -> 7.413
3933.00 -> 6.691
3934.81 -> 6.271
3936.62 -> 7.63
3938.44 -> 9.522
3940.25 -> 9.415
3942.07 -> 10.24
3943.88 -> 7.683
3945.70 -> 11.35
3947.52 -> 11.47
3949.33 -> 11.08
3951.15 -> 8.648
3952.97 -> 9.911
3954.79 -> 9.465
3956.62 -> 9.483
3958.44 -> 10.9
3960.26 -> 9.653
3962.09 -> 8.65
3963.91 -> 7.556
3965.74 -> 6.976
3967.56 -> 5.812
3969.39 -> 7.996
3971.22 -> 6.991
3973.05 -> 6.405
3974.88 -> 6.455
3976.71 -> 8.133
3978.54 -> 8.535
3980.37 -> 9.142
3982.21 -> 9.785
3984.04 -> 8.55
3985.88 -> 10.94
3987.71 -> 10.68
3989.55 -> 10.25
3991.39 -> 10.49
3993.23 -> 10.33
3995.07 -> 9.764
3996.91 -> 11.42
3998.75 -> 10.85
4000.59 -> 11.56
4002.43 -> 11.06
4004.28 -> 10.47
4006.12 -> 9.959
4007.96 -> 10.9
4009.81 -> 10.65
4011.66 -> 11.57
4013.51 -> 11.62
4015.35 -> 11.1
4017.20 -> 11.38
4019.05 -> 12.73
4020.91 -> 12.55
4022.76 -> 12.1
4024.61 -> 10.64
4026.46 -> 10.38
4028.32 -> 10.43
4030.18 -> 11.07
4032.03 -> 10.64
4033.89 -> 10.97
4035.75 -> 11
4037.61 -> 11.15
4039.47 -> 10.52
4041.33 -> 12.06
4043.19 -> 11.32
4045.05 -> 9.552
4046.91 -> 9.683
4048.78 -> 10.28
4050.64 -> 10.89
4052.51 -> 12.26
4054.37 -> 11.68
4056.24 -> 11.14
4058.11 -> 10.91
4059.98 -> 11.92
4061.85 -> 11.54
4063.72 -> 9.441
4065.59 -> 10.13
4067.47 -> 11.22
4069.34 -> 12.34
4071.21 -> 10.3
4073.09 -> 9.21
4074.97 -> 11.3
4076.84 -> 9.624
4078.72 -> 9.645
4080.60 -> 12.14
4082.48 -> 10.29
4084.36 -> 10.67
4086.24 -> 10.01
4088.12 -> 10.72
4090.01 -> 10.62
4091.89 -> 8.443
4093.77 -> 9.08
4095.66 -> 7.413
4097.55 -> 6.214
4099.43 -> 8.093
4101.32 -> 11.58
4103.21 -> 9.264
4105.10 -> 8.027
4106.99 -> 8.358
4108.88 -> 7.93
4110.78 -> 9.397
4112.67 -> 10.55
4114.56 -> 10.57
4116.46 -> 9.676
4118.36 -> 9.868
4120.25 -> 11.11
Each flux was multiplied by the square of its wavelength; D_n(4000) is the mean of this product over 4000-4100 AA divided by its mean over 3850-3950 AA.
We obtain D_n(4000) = 1.2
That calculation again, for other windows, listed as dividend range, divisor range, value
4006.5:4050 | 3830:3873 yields 1.34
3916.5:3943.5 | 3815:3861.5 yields 1.08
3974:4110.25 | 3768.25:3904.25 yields 1.33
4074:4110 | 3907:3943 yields 1.08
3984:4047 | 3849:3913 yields 1.25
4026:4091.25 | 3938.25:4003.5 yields 1.20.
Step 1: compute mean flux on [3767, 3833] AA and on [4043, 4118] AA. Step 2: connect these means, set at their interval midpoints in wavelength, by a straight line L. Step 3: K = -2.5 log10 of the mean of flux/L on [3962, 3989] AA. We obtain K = 0.15 mag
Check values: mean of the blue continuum 8.33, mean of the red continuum 10.1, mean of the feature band 8.19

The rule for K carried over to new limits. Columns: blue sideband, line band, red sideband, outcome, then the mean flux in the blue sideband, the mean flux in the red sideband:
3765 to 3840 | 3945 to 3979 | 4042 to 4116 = 0.07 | 8.15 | 10.1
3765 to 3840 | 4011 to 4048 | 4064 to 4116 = -0.18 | 8.15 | 9.74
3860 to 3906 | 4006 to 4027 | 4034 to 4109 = -0.16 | 8.91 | 10.2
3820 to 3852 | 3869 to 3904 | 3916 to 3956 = 0.02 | 8.14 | 9.36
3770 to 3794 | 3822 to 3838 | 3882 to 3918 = 0.15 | 7.98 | 9.15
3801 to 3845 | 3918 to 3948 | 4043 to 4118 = 0.01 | 8.61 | 10.1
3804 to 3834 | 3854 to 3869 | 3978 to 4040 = -0.07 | 9.08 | 10.8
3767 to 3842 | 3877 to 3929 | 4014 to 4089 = 0.00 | 8.16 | 10.9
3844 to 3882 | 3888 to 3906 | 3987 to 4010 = 0.17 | 9.72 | 10.6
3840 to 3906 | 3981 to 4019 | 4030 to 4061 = -0.02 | 9.13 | 11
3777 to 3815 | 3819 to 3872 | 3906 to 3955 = 0.01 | 8.63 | 9.66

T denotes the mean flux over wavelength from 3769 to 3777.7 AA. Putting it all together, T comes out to 6.27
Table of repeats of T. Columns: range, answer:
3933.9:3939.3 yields 7.79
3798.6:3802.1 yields 6.7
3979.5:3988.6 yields 9.82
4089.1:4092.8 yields 9.54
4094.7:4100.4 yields 7.26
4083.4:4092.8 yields 10.1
